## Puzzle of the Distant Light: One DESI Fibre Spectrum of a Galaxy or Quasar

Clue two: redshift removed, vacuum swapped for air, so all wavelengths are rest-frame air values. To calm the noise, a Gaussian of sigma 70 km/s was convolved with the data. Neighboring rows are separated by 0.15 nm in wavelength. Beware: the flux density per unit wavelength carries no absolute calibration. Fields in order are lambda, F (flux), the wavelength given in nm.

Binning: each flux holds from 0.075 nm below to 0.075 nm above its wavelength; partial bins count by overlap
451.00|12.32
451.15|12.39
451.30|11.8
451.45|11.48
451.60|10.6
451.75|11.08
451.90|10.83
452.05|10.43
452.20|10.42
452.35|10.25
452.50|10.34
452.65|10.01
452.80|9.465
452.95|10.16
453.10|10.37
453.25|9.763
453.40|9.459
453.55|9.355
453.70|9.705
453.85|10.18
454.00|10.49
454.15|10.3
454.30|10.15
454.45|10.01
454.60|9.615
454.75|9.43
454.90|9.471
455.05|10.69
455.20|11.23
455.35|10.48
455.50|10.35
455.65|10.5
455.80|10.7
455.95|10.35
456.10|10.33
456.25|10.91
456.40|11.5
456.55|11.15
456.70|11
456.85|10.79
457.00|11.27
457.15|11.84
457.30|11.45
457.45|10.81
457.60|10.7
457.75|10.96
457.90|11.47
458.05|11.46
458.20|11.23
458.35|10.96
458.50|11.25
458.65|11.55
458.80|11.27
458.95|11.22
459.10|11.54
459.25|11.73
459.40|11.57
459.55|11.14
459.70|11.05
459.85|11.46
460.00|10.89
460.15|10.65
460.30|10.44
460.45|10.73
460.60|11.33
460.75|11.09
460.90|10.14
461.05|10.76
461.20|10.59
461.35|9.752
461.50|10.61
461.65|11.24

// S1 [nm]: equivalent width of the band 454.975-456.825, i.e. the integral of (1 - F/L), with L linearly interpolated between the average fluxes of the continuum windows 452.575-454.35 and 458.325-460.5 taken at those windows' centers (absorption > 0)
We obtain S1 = -0.06 nm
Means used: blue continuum 9.95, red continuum 11.2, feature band 10.8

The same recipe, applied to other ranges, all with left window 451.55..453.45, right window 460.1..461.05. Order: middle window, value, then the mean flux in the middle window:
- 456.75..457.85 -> -0.06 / 11.1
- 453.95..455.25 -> 0.03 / 10.1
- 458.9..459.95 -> -0.07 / 11.4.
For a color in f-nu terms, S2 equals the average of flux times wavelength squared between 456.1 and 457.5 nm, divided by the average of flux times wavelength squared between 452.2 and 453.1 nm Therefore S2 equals 1.12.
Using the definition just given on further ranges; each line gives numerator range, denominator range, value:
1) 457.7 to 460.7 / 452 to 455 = 1.15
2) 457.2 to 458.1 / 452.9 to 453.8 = 1.16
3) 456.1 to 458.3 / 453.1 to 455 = 1.15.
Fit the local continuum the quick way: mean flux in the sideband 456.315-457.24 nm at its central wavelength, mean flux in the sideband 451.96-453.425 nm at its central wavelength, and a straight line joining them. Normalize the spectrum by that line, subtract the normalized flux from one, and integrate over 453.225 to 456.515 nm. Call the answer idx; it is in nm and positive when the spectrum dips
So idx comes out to 0.15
